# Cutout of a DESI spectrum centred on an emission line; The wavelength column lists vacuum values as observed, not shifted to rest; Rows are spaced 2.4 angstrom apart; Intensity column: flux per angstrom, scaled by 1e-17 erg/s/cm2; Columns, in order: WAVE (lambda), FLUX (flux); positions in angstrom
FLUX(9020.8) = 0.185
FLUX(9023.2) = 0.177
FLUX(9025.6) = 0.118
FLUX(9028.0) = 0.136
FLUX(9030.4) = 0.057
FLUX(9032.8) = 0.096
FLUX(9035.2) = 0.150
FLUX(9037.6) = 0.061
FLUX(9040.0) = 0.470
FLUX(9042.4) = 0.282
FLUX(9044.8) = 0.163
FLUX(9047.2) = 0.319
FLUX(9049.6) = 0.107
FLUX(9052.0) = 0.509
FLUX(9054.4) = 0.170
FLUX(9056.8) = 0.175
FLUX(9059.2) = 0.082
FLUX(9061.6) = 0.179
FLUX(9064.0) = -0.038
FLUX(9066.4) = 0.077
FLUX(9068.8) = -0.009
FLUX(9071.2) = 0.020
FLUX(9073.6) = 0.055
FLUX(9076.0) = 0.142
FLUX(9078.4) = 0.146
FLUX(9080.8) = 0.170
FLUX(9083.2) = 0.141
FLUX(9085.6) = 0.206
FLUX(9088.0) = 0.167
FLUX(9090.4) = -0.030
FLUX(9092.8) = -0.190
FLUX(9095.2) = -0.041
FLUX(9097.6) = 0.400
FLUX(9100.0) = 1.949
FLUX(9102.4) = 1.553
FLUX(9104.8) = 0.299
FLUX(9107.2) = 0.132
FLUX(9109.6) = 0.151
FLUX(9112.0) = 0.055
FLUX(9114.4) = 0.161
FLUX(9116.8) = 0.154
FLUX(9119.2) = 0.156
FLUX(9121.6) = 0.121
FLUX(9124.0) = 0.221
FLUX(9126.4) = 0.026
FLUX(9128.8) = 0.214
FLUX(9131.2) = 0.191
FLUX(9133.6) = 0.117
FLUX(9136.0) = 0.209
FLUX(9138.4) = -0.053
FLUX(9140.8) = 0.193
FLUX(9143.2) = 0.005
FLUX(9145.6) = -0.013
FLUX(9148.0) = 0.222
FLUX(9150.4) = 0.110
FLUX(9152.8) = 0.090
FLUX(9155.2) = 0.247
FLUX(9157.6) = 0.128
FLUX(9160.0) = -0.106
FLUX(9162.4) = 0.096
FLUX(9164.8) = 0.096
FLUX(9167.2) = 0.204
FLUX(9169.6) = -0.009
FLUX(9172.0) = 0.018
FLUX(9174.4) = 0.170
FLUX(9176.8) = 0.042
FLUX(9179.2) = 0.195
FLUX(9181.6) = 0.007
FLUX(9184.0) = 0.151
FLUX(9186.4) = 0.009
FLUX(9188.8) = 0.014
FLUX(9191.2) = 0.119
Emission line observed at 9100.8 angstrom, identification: [O III]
